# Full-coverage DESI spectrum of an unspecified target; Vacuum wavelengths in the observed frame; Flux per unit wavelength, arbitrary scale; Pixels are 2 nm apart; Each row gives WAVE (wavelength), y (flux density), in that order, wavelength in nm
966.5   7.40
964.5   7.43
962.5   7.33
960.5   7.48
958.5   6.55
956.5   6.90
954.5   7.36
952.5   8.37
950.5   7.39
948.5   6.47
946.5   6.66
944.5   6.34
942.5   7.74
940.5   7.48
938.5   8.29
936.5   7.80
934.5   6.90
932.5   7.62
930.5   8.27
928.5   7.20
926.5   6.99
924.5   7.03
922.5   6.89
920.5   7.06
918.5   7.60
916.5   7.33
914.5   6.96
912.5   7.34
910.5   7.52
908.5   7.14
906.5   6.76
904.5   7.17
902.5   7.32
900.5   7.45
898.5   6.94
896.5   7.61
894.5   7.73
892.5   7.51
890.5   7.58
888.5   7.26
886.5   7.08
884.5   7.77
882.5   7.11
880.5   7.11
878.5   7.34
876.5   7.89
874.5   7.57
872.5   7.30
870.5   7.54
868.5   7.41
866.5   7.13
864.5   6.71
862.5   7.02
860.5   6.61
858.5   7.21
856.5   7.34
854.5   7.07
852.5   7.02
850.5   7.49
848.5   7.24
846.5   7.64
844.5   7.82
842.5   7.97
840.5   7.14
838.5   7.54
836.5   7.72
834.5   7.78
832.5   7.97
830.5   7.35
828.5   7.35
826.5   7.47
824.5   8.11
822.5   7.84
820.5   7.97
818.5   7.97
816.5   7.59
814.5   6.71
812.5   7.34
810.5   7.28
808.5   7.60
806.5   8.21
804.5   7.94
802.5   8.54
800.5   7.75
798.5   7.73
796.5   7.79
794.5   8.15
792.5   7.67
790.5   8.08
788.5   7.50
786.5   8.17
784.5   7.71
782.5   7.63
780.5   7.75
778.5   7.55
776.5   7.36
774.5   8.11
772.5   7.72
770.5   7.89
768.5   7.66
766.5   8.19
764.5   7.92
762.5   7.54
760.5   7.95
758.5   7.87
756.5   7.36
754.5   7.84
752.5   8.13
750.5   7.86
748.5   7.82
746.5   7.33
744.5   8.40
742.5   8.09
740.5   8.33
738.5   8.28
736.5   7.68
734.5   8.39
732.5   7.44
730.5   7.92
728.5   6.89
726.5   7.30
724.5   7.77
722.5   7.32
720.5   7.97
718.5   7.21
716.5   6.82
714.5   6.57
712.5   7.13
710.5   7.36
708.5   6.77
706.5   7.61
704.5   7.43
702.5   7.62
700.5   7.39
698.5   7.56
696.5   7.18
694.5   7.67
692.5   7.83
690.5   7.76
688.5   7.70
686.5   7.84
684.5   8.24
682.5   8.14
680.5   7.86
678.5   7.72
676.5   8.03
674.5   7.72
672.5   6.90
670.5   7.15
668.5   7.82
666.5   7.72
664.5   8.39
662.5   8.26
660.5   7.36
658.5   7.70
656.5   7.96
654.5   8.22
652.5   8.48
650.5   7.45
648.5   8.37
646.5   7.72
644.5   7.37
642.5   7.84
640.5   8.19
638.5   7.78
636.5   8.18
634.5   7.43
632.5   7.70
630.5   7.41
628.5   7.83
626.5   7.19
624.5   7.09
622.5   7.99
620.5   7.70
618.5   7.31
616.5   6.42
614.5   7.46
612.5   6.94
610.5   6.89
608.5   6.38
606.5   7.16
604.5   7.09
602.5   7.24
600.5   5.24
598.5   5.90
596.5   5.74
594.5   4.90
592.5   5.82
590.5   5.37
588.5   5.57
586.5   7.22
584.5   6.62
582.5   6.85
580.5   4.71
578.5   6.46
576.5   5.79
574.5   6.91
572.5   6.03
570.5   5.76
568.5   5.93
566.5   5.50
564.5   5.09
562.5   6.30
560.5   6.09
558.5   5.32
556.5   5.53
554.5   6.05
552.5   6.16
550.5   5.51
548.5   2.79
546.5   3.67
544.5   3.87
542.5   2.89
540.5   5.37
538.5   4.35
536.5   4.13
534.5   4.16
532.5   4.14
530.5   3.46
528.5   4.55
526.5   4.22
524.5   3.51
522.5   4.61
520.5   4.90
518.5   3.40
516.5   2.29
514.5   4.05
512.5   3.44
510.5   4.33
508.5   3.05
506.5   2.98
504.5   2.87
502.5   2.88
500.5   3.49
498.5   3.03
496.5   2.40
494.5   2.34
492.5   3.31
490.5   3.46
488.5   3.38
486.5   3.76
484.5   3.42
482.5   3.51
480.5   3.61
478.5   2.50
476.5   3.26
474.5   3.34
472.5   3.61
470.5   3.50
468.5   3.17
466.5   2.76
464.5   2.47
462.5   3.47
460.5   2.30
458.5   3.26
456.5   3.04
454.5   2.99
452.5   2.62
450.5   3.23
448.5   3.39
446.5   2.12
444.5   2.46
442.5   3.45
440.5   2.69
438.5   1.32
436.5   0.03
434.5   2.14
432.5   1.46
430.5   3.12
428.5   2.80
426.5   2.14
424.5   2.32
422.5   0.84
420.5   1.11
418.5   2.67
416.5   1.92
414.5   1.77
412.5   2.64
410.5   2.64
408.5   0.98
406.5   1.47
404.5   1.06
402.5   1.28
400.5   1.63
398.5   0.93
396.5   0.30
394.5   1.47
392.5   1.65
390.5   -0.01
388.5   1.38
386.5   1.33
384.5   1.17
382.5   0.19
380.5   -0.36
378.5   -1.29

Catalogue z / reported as 0.381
